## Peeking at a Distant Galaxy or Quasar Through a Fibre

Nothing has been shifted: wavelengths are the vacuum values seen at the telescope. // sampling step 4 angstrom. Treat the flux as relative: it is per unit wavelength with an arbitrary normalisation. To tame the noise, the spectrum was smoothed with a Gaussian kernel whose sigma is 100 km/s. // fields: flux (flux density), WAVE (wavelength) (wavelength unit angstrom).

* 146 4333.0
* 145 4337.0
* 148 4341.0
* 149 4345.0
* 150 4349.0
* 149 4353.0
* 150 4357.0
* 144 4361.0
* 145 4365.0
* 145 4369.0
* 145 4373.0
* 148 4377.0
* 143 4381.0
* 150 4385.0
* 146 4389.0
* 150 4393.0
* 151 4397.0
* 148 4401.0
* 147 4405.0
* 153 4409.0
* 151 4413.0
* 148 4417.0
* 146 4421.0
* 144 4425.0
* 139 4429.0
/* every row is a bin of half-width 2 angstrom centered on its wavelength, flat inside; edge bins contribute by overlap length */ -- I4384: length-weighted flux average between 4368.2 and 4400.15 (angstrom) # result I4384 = 147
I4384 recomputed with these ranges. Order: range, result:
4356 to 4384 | 146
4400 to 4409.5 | 149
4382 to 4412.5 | 149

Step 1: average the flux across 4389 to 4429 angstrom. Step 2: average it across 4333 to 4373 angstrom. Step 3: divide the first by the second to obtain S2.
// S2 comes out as 1.01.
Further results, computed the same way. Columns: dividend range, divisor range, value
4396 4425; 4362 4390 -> 1.02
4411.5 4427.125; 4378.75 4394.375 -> 1.00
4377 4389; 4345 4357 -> 0.98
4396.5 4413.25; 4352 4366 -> 1.02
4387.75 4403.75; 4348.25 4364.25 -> 1.01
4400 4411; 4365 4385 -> 1.03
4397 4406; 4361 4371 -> 1.02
